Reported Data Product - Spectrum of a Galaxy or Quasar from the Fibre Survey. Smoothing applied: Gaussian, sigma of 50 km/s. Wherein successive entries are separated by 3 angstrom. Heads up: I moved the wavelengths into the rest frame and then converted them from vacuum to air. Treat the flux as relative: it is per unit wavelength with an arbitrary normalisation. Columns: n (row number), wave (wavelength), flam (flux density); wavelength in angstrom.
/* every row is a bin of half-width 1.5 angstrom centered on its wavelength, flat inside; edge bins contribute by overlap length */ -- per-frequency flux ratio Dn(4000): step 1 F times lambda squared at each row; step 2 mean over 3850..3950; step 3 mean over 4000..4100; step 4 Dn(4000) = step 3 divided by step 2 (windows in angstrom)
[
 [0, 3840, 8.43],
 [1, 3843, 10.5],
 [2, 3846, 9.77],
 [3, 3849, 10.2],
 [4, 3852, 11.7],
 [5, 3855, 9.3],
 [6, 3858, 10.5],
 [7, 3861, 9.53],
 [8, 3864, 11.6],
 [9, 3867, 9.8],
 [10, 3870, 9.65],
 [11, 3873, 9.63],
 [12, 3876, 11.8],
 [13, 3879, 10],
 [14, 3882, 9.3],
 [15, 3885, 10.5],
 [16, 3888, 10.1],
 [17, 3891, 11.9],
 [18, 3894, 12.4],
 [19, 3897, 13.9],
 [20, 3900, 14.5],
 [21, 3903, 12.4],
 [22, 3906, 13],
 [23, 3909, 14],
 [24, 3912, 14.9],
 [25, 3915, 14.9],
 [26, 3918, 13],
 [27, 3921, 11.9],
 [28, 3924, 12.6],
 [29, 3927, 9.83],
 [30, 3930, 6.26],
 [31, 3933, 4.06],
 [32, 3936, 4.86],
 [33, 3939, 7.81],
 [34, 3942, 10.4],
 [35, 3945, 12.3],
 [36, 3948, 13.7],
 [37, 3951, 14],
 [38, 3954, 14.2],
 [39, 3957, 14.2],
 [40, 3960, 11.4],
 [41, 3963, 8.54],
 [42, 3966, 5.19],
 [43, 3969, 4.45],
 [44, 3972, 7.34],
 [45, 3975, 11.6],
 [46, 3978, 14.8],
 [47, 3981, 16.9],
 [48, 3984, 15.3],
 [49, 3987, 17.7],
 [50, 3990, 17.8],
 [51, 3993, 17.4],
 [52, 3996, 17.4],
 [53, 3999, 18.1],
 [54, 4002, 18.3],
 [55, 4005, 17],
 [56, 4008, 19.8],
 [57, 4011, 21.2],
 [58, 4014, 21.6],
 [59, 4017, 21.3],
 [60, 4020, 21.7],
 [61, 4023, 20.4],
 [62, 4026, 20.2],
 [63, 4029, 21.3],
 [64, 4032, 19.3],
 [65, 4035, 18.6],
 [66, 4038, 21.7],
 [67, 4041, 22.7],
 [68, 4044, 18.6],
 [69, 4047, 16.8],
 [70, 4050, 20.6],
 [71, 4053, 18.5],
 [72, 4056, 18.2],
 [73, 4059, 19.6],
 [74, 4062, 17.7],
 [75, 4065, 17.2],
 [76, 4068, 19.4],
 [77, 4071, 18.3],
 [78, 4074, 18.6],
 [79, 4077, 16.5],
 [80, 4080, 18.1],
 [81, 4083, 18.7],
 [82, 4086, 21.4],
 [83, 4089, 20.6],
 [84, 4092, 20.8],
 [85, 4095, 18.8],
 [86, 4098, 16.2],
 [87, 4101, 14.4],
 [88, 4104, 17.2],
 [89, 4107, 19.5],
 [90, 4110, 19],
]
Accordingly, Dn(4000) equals 1.9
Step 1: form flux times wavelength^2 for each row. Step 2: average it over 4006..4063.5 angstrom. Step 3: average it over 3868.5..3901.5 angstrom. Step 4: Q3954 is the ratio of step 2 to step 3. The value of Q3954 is 1.91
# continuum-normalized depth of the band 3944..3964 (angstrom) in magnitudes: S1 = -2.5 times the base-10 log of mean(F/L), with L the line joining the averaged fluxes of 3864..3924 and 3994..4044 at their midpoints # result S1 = 0.23 mag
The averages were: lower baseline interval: 12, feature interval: 12.7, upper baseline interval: 20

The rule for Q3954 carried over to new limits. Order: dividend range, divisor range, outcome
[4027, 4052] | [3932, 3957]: 1.98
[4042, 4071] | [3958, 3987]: 1.75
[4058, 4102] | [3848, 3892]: 1.98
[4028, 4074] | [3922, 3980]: 2.03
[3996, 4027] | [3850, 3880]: 2.06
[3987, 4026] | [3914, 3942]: 2.13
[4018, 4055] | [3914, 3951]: 2.06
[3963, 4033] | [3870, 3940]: 1.58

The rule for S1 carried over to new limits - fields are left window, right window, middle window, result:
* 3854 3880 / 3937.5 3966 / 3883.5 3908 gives -0.16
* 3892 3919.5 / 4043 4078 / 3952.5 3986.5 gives 0.34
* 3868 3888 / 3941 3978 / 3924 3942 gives 0.39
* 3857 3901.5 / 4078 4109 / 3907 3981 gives 0.22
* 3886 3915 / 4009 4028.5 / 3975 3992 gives 0.16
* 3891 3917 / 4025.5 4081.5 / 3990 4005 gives -0.04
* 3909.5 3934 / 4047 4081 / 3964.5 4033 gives -0.10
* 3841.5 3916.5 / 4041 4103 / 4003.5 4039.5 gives -0.22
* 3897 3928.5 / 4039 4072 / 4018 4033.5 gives -0.16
